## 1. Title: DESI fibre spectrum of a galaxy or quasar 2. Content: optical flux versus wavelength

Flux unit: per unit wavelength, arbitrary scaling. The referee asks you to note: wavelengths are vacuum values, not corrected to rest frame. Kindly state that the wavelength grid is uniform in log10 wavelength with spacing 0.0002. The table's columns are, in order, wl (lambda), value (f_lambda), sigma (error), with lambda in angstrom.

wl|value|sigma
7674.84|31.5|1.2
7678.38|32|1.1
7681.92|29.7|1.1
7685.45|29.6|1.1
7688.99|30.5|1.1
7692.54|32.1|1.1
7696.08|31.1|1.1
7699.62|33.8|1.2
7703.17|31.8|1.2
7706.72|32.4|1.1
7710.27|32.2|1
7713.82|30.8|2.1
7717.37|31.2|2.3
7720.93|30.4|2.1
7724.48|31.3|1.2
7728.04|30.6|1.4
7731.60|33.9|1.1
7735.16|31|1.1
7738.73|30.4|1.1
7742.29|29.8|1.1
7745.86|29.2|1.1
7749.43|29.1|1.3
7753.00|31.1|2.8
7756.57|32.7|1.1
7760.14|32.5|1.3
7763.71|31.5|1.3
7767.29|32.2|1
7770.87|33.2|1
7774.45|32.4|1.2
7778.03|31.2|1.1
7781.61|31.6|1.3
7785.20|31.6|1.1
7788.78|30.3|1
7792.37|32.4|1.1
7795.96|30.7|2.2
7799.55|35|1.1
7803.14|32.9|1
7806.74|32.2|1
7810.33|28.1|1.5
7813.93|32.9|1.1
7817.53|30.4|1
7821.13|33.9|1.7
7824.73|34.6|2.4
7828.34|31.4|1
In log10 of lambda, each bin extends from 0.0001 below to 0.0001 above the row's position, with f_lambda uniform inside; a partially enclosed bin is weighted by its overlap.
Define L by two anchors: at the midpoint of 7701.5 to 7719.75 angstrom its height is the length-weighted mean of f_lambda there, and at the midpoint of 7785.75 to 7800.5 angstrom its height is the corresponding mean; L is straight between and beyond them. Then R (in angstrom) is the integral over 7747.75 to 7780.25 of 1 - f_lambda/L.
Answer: 0.0 angstrom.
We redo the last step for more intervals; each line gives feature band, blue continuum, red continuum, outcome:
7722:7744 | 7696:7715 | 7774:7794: 0.54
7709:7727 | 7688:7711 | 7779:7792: 0.42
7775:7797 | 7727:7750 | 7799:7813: 0.07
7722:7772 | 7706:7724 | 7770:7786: 0.58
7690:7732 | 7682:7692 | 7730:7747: -1.61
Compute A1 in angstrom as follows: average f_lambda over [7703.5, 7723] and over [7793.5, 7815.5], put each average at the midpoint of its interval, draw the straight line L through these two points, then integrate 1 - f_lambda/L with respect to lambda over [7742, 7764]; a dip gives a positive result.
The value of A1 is 0.6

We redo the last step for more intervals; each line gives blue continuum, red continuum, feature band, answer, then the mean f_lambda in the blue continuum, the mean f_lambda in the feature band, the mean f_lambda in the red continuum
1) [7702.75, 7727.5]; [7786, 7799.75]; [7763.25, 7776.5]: -0.32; 31.4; 32.4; 31.7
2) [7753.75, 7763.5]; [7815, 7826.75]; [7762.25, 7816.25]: 1.22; 32.3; 31.9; 32.9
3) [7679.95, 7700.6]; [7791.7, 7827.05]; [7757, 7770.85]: -0.20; 31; 32.3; 32.3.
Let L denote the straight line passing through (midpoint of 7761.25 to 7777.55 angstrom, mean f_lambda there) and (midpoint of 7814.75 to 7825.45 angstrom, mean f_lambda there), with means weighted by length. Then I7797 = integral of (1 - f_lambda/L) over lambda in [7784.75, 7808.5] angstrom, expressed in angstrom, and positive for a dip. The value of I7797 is 0.26 angstrom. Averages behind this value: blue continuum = 32.2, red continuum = 32.8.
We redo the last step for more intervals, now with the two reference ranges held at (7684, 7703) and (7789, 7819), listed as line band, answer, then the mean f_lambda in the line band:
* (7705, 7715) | -0.1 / 31.9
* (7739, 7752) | 0.8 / 29.6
